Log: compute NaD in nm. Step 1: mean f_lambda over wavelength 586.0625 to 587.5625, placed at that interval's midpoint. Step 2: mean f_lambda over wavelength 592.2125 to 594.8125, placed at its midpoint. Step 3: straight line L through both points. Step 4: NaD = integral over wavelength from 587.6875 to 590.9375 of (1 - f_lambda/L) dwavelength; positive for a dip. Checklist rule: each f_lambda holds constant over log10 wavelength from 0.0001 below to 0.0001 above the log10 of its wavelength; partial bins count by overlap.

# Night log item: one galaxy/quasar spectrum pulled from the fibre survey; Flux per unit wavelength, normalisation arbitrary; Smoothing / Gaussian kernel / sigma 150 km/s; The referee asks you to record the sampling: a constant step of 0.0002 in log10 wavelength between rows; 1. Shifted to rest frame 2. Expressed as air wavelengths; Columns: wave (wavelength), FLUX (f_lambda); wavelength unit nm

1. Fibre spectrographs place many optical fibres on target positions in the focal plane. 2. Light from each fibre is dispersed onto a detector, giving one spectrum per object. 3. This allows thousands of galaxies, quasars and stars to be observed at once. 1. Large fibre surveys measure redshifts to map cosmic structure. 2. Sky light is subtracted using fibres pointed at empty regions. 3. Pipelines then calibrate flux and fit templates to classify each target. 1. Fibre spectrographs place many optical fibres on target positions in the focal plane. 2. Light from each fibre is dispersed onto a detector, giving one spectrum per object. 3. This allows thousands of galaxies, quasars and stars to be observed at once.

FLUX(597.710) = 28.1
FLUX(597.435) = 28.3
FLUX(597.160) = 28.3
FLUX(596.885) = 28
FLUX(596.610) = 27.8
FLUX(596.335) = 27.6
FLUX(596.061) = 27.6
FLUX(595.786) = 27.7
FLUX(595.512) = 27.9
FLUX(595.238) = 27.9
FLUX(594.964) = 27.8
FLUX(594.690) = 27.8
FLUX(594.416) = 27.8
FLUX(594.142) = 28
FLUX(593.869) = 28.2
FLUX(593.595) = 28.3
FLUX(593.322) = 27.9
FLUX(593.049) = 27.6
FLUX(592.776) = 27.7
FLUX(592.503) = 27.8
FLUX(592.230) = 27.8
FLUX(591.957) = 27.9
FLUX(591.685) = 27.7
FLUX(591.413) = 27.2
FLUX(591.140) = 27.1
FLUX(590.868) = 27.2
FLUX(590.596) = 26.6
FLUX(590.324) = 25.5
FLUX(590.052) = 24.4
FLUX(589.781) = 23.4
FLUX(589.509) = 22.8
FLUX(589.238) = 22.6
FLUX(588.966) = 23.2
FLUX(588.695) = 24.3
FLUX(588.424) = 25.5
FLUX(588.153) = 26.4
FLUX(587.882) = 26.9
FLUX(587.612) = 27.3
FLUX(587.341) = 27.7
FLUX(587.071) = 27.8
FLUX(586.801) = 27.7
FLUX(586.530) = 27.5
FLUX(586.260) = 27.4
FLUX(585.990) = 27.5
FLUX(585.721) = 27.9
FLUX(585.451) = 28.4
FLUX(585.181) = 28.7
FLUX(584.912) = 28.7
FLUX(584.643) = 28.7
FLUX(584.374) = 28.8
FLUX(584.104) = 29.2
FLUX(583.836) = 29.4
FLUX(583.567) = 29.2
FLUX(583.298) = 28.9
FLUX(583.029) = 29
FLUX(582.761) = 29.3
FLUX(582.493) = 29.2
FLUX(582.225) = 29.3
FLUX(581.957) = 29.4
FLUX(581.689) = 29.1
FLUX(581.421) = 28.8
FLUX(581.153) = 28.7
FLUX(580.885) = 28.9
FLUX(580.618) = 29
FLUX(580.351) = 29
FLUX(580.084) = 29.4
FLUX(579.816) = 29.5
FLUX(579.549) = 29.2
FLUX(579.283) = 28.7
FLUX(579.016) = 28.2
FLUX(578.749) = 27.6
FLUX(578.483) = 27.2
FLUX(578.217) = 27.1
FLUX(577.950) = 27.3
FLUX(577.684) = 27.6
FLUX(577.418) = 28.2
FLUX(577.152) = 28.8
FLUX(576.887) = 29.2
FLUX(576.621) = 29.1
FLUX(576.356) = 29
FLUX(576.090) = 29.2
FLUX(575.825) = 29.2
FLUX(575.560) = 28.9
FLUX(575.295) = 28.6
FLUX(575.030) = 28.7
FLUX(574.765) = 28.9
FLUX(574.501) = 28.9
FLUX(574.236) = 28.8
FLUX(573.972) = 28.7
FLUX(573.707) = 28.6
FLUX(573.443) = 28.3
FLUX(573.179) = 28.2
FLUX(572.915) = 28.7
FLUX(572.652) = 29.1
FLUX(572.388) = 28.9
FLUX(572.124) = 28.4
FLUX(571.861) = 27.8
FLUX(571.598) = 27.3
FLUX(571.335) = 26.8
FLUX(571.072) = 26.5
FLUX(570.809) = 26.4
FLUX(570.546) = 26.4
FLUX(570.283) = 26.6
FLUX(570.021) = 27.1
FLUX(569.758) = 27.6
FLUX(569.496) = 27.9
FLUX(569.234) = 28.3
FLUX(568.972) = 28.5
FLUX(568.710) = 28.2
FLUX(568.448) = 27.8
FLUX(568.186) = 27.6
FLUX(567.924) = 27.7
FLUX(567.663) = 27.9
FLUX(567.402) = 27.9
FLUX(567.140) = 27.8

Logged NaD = 0.329 nm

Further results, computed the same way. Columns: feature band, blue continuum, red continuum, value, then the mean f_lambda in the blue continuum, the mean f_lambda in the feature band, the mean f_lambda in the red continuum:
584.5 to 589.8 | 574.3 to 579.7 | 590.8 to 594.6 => 0.27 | 28.5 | 26.6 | 27.7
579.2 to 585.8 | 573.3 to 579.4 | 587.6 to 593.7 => -0.36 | 28.5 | 29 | 26.2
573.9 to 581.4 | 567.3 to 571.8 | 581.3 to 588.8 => -0.22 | 27.4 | 28.6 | 28.2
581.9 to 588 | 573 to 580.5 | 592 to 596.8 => -0.04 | 28.6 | 28.4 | 27.8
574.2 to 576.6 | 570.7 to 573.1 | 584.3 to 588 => -0.09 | 27.8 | 28.9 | 27.9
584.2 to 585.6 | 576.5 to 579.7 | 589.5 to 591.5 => -0.10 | 28.2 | 28.7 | 25.7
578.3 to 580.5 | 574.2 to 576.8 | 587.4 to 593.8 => -0.03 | 28.9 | 28.6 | 26.3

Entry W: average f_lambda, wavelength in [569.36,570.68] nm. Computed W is 27.1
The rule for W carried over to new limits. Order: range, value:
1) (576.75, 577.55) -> 28.7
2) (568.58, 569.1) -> 28.3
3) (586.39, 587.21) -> 27.7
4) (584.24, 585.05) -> 28.8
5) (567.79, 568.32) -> 27.6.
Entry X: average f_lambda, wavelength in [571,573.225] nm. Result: 28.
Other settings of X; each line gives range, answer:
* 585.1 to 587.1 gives 27.8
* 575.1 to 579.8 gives 28.5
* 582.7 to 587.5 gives 28.4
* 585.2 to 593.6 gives 26.6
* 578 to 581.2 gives 28.5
